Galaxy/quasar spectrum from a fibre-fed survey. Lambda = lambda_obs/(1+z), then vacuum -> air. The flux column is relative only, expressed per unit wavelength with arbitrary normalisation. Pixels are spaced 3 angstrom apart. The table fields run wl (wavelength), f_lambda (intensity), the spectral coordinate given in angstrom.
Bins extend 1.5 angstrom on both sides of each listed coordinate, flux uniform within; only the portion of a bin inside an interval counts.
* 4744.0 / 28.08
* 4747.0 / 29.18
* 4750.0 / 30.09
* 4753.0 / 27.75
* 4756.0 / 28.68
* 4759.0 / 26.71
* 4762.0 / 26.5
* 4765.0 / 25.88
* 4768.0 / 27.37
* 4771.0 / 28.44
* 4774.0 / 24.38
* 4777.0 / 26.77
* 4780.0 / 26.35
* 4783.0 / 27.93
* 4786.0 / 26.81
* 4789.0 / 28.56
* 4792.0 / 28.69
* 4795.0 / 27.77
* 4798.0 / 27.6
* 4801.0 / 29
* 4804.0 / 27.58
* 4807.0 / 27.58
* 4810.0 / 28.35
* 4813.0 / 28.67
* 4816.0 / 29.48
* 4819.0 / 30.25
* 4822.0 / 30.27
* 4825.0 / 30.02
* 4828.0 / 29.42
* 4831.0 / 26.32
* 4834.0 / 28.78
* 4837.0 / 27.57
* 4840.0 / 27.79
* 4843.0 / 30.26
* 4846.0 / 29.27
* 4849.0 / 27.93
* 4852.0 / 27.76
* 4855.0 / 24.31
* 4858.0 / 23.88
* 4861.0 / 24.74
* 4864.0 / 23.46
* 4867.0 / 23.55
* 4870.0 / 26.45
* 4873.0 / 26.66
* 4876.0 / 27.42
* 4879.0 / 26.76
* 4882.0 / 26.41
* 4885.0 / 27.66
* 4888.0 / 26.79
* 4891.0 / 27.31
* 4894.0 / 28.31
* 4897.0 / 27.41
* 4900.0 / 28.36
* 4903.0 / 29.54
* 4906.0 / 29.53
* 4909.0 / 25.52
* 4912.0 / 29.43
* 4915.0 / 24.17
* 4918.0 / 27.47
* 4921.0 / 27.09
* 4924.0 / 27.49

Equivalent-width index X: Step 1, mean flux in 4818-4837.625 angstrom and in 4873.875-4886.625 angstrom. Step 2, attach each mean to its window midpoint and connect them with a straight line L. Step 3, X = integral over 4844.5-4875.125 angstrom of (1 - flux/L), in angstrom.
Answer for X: 2.2 angstrom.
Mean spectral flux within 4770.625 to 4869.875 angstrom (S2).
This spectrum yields 27.5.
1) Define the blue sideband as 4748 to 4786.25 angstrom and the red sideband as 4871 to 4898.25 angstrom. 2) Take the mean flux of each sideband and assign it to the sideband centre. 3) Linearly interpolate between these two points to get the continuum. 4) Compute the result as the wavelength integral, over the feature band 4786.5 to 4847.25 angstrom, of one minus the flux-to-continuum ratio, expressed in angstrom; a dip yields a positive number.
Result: -3.2 angstrom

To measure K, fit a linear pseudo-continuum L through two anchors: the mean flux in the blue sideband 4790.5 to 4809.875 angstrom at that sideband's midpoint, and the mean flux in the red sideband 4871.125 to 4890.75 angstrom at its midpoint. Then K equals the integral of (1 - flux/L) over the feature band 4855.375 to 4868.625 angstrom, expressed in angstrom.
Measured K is 1.6 angstrom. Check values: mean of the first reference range 28.1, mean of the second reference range 27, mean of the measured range 24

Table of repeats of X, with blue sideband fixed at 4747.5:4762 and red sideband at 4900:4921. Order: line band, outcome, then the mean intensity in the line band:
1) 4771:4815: 0.7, 27.6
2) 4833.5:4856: -0.1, 28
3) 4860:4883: 1.7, 25.7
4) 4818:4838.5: -0.7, 28.9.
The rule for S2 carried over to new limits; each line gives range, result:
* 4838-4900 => 26.8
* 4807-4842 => 28.8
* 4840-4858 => 27.6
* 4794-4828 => 28.8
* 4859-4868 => 23.9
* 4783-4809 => 28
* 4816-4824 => 30.1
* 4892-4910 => 28.2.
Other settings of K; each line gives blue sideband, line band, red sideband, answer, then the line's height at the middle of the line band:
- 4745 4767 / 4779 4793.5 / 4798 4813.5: 0.2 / 28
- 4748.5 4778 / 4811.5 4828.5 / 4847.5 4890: -2.0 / 26.6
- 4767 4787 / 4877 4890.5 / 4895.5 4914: 0.5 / 28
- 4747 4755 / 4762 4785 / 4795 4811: 1.5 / 28.5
